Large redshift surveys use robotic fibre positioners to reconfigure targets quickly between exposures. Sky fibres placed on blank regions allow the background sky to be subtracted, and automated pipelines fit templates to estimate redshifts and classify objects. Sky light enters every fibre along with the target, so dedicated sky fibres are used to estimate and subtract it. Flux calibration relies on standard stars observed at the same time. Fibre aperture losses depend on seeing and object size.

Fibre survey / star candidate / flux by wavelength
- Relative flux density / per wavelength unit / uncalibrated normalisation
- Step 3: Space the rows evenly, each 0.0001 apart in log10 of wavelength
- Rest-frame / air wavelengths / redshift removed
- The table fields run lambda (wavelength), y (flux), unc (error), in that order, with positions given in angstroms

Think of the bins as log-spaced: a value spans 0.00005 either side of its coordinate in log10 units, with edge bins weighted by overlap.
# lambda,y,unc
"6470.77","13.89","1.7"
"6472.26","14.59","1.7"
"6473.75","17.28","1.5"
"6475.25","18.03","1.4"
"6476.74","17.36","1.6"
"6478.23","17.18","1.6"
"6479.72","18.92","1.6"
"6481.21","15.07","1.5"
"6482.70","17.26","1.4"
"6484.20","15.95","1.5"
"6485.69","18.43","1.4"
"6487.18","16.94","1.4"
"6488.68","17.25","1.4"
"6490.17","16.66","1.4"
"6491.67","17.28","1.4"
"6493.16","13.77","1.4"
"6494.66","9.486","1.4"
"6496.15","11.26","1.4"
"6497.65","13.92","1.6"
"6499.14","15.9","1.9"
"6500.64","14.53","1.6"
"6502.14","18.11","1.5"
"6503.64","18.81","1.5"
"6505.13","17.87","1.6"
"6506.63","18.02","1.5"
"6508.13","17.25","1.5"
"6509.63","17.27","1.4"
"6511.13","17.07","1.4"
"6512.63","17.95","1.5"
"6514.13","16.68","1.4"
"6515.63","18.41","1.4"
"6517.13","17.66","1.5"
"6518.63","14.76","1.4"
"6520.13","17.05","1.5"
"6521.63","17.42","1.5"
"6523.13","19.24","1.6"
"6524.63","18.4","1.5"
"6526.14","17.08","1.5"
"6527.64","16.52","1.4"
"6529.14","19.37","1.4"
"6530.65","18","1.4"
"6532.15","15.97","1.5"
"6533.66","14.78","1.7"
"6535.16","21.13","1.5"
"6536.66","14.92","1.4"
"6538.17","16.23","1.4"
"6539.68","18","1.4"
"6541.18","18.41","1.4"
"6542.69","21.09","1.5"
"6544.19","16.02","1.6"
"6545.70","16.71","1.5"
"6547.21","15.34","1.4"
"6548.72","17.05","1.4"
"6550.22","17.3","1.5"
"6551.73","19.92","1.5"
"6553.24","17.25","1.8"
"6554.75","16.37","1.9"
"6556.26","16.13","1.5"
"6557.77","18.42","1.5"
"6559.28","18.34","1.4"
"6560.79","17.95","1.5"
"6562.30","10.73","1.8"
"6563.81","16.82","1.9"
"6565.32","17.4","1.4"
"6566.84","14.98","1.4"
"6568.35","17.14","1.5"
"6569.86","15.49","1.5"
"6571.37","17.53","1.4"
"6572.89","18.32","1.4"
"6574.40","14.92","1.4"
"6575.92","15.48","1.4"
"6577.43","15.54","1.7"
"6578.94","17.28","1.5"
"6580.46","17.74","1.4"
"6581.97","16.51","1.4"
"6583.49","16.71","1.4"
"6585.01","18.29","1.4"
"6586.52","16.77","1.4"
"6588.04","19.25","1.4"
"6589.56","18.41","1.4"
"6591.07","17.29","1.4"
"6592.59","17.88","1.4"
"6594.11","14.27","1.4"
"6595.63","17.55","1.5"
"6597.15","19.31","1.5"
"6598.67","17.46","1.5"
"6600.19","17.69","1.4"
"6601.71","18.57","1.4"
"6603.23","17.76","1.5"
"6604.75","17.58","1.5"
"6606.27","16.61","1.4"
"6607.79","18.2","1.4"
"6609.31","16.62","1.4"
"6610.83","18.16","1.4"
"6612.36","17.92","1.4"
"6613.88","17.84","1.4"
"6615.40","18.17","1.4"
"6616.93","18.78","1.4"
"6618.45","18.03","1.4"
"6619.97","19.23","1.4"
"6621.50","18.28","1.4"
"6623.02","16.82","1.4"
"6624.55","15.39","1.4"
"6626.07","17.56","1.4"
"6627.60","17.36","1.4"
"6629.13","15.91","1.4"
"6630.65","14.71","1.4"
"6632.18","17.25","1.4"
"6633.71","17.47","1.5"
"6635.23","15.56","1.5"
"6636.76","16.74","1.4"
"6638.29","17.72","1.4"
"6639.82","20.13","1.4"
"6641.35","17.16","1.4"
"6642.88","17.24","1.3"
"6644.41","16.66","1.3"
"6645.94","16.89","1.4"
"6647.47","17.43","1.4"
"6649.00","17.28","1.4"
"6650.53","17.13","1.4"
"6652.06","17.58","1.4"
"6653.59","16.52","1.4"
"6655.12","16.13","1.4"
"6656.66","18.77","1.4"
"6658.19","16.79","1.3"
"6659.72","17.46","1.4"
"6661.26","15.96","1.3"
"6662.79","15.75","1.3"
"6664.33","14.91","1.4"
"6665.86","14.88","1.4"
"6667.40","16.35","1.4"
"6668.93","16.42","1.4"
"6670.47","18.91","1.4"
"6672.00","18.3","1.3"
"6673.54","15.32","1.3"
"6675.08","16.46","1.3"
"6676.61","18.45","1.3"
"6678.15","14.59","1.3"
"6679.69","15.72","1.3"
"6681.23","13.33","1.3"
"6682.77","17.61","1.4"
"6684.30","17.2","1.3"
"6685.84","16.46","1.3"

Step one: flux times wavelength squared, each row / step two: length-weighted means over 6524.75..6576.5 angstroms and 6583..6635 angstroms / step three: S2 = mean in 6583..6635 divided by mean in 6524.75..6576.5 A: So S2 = 1.0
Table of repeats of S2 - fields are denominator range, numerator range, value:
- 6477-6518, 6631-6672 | 1.08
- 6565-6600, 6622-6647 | 1.01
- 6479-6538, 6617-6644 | 1.07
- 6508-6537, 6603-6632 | 1.03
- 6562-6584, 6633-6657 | 1.08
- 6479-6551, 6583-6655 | 1.07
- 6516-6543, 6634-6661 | 1.02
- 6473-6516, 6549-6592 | 1.05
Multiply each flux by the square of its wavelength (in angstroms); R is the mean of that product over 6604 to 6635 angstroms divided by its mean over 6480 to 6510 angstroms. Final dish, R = 1.1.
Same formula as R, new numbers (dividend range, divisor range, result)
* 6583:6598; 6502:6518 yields 1.02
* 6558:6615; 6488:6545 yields 1.04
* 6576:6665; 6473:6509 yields 1.10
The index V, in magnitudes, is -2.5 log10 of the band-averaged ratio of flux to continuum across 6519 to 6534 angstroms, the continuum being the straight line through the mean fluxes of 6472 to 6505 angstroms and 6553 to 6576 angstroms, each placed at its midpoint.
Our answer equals -0.07 mag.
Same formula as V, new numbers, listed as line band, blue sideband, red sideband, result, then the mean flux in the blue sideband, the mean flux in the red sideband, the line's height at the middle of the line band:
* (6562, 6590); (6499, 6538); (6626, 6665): 0.03 mag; 17.3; 16.9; 17.1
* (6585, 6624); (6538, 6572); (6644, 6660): -0.04 mag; 17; 17.2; 17.1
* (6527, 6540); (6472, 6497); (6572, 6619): -0.03 mag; 16.1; 17.4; 16.7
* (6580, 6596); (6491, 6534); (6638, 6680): -0.04 mag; 16.6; 16.9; 16.7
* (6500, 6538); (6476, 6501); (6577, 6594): -0.07 mag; 15.7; 17.3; 16.2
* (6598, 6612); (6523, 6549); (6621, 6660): -0.03 mag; 17.4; 17.1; 17.2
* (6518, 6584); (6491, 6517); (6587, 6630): -0.01 mag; 16.1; 17.6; 16.8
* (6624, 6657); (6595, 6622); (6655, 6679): 0.01 mag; 18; 16.6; 17.2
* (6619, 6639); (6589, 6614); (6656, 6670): 0.01 mag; 17.6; 16.4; 17.1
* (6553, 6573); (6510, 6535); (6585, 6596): 0.05 mag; 17.4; 17.4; 17.4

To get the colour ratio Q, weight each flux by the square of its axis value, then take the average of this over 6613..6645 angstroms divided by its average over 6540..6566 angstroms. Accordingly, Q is 1.03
